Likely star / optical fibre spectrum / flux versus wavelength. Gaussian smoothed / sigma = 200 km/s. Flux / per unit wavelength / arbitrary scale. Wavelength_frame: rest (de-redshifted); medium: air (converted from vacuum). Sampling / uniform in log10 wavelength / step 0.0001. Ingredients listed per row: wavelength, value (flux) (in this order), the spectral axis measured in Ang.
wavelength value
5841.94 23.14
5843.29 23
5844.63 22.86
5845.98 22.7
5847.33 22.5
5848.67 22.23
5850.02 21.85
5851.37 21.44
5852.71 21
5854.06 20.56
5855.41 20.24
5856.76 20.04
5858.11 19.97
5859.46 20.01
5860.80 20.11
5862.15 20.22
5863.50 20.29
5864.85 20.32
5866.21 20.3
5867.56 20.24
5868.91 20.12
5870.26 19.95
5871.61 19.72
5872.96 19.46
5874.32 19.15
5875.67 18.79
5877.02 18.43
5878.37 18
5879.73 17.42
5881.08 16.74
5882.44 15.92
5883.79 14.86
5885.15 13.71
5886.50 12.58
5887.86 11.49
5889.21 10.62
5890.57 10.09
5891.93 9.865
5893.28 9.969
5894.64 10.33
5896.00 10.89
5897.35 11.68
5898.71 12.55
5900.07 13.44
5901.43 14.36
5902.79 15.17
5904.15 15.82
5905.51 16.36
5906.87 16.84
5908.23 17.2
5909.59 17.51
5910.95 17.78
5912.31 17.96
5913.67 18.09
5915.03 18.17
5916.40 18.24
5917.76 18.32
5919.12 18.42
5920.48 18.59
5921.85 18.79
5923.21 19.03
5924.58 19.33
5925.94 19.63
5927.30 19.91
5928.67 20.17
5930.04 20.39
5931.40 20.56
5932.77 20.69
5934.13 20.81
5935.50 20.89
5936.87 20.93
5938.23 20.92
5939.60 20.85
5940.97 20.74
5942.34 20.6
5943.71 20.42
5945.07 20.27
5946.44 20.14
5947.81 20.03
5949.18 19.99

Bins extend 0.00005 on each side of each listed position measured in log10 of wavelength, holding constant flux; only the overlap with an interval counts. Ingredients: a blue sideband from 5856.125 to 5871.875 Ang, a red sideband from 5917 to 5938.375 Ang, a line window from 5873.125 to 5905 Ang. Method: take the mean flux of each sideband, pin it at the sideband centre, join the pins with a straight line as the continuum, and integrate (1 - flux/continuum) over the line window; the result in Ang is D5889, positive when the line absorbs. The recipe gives 9.42 Ang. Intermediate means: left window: 20.1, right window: 19.8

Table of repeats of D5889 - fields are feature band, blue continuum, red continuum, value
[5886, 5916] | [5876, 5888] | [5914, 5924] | 5.5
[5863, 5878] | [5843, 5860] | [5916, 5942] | 1.0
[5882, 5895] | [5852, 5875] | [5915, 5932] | 5.2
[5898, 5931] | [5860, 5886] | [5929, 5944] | 3.9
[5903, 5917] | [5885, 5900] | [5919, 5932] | -1.5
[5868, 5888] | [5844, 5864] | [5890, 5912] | 0.2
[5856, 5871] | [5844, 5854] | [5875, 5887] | -0.6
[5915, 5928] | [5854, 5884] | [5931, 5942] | 1.0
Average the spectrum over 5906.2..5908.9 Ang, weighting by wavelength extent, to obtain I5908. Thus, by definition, 17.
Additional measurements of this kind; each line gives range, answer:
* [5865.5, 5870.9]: 20.1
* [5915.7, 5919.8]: 18.3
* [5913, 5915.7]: 18.1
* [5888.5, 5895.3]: 10.2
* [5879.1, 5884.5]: 16.2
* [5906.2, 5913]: 17.5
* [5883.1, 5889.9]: 12.7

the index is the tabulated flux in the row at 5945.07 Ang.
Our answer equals 20.27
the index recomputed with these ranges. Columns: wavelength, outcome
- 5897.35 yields 11.68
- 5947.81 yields 20.03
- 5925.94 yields 19.63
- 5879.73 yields 17.42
